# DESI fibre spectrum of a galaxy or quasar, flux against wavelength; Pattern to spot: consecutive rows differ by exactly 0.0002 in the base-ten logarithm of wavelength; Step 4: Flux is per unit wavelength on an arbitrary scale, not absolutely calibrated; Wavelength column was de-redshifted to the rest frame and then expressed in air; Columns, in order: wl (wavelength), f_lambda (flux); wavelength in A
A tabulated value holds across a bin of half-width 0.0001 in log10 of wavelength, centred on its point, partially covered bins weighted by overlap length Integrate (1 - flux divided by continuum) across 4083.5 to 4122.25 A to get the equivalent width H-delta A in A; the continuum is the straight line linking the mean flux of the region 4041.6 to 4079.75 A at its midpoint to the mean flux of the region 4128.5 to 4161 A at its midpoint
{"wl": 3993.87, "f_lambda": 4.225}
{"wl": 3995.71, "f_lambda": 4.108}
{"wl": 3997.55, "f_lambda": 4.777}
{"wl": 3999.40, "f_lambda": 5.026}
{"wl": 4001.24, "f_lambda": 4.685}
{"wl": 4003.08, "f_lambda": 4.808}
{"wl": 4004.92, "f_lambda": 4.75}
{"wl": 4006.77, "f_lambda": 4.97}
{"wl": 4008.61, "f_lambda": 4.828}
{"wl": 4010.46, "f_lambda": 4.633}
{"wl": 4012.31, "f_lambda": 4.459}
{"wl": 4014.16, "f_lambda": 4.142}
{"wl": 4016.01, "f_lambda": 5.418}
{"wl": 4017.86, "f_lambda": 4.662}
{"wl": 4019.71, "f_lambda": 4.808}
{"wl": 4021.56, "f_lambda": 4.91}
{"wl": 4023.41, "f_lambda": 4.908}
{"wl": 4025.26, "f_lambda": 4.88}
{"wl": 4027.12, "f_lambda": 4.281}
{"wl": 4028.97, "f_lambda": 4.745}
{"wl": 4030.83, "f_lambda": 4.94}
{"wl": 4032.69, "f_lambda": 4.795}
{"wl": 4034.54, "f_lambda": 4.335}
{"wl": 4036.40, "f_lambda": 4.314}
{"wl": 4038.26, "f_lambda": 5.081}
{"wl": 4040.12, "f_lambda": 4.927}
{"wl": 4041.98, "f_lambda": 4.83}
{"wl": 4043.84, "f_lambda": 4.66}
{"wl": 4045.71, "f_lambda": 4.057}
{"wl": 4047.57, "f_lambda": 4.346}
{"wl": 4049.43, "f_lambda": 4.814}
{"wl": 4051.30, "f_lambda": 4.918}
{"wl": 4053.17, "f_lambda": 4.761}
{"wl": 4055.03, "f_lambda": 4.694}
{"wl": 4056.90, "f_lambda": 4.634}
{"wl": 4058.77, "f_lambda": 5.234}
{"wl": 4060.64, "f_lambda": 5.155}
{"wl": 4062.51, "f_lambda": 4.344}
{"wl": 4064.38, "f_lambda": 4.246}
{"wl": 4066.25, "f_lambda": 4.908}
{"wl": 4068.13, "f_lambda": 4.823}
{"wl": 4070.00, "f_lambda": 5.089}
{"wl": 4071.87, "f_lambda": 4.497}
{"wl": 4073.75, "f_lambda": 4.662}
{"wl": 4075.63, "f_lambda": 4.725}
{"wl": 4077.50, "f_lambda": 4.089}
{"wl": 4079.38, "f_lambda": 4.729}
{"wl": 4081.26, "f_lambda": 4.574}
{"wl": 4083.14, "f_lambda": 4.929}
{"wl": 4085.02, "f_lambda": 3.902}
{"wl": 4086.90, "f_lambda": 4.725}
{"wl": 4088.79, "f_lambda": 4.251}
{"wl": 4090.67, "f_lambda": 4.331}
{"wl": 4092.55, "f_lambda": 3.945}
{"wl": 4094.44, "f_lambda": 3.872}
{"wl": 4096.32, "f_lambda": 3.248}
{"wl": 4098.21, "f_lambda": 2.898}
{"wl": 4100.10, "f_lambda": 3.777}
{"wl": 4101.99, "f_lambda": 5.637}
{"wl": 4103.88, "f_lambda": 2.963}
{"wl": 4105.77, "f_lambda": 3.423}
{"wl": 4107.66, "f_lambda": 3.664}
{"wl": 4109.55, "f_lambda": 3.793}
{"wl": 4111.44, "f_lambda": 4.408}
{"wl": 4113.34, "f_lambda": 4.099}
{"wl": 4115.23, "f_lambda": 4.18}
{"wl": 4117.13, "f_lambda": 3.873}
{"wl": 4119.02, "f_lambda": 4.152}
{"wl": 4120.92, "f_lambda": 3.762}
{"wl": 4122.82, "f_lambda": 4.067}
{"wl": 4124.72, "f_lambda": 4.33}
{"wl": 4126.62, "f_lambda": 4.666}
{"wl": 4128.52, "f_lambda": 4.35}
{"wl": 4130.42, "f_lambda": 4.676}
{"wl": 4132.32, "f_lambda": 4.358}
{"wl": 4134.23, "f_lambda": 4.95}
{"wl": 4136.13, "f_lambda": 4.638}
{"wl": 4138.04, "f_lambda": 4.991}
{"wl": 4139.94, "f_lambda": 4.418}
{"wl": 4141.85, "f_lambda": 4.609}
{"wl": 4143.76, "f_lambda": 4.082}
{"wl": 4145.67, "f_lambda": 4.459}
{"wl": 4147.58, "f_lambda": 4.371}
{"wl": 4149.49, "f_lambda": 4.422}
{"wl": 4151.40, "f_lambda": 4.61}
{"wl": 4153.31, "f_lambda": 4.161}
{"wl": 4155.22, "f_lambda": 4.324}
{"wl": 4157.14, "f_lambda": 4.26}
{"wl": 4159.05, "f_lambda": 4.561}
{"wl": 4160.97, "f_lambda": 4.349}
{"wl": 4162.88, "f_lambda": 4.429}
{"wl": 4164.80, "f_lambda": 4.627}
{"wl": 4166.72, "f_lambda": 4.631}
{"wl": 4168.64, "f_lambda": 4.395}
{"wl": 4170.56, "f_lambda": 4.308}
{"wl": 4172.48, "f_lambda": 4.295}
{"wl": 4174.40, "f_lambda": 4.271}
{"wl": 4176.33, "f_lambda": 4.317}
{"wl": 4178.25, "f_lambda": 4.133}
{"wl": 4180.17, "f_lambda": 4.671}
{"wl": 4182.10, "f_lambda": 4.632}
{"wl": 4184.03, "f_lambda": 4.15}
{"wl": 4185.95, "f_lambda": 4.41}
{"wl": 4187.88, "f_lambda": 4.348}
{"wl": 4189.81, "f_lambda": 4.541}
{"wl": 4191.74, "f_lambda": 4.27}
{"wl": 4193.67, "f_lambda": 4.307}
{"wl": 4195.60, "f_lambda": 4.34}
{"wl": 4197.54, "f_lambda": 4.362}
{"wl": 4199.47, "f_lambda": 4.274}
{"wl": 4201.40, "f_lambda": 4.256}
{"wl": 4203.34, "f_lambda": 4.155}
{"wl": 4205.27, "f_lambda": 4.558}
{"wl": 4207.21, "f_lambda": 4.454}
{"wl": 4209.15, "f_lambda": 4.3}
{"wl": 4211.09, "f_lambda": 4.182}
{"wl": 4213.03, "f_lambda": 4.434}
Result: 5.23 A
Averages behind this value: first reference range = 4.67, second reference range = 4.48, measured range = 3.96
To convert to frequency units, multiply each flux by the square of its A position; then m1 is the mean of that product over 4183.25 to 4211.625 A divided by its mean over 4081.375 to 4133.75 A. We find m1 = 1.1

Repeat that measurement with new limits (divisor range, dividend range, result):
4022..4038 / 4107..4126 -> 0.90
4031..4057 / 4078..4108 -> 0.89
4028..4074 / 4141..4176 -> 0.98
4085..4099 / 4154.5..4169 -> 1.18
